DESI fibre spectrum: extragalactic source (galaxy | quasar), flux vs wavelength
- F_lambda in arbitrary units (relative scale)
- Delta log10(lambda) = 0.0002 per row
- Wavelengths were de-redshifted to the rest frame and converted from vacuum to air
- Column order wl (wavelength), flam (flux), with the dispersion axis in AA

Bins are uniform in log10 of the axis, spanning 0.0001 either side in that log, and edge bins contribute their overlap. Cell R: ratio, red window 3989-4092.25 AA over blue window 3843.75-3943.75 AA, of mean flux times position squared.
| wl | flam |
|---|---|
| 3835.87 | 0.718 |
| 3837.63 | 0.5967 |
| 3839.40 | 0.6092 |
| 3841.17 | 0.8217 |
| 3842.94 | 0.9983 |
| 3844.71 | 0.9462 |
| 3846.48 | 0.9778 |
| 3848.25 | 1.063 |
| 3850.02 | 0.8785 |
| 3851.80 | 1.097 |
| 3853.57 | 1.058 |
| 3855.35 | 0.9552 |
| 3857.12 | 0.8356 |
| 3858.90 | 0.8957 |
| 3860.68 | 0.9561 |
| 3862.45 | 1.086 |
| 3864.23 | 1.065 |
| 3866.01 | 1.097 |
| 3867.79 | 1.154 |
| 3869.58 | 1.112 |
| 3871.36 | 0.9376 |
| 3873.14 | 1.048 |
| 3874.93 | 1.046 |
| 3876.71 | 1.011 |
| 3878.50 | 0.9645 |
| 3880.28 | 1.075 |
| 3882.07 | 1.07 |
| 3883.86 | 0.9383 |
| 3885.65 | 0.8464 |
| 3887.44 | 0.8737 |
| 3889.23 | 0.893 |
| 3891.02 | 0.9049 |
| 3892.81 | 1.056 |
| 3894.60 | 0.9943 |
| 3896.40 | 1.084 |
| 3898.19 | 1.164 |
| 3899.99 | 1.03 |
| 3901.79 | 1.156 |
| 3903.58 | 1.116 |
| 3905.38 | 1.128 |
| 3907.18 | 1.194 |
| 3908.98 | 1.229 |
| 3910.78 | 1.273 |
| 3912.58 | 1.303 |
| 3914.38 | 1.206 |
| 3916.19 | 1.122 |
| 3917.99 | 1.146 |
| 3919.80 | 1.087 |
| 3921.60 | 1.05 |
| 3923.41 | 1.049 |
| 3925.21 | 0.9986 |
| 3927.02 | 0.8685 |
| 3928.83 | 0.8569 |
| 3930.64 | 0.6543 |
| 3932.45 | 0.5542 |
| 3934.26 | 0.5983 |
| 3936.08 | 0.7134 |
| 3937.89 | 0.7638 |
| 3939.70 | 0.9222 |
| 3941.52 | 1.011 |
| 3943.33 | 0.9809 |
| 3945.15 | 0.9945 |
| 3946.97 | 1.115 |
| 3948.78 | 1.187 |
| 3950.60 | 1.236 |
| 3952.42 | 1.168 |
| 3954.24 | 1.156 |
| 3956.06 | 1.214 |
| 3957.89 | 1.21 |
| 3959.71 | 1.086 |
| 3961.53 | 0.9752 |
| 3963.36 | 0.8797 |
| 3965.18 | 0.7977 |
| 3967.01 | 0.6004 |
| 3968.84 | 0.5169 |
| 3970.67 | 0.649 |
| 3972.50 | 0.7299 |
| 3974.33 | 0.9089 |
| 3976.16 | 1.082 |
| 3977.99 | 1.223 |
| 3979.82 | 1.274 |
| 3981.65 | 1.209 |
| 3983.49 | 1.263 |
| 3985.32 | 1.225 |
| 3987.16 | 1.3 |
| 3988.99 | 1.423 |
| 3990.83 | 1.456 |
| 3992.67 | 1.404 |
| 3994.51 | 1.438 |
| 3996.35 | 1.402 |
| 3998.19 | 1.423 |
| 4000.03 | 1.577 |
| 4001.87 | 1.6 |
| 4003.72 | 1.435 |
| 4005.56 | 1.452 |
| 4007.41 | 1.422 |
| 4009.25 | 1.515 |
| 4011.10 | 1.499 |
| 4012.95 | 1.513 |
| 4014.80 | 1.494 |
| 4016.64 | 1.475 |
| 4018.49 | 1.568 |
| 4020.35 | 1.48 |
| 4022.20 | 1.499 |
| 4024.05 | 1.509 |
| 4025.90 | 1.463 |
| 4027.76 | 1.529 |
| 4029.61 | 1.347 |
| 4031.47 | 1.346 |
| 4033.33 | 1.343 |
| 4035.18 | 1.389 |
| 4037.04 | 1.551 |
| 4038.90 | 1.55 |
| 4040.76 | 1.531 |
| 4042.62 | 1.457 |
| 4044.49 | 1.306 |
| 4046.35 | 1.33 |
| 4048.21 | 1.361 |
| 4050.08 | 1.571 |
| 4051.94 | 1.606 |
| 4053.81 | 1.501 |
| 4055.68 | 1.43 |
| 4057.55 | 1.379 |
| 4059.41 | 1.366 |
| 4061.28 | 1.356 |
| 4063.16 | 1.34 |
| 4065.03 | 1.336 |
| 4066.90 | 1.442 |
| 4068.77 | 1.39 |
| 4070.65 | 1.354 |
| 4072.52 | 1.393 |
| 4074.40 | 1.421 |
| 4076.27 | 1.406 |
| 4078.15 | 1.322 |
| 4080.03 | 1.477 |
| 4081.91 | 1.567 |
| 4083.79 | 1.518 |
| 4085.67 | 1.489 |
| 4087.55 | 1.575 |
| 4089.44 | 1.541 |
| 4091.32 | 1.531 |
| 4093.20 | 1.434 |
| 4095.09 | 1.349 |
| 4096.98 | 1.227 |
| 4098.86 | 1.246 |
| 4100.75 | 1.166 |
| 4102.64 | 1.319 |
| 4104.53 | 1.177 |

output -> 1.56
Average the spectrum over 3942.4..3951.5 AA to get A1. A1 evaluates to 1.1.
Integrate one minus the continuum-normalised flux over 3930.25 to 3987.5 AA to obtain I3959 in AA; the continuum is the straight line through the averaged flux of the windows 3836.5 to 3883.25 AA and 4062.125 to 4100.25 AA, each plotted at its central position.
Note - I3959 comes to 9.68 AA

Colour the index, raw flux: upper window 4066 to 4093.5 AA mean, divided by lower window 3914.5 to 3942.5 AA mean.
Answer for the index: 1.62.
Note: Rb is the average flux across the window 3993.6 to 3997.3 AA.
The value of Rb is 1.42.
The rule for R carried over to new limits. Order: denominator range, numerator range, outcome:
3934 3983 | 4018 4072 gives 1.53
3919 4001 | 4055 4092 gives 1.44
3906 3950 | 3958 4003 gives 1.18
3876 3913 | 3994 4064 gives 1.47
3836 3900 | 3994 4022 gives 1.64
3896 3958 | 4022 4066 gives 1.46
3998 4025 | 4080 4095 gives 1.04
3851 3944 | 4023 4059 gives 1.55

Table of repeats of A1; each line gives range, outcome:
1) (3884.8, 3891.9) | 0.88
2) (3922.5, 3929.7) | 0.944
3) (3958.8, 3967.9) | 0.869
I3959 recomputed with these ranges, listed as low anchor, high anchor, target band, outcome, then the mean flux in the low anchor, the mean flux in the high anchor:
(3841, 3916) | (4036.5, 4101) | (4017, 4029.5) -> -1.5 AA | 1.04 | 1.43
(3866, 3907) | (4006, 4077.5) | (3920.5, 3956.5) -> 6.7 AA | 1.03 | 1.44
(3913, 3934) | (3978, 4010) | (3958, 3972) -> 4.6 AA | 0.959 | 1.4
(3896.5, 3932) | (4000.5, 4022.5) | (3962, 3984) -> 6.8 AA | 1.08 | 1.5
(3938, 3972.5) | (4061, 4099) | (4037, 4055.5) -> -2.5 AA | 0.971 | 1.42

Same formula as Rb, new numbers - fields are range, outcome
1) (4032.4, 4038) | 1.43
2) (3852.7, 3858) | 0.95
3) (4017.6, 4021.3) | 1.52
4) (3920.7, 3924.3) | 1.05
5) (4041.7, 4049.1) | 1.36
